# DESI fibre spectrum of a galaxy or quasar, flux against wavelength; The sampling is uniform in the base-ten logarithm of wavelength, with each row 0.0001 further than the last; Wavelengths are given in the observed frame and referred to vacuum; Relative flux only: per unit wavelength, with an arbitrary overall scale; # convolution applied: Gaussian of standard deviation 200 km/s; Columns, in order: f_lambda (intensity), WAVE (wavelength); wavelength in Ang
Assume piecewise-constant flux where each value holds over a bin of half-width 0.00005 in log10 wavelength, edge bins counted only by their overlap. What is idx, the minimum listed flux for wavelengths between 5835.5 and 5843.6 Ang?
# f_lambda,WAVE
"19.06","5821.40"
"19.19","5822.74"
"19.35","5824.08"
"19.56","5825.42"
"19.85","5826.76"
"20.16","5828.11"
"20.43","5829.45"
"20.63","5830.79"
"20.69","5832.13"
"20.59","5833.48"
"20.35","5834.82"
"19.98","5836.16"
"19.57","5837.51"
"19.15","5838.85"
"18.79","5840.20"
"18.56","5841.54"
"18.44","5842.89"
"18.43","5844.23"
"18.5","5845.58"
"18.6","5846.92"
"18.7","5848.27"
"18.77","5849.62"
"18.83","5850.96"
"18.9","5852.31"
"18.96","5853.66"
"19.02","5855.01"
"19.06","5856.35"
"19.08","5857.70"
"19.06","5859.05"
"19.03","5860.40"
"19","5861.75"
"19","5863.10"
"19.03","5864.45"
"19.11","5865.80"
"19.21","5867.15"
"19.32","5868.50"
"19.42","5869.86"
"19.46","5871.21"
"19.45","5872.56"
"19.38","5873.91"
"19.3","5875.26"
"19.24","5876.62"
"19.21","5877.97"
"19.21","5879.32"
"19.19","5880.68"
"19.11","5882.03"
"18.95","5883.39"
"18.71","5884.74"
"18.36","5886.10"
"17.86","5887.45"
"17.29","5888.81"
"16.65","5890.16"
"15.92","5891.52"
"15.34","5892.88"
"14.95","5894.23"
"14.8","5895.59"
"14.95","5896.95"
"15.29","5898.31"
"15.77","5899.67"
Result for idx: 18.44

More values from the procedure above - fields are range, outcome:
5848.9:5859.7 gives 18.77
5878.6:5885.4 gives 18.71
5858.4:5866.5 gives 19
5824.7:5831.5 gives 19.56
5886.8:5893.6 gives 15.34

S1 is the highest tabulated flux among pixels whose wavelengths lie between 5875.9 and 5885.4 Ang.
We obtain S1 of 19.24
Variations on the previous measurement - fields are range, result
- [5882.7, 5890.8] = 18.95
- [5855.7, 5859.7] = 19.08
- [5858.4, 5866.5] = 19.11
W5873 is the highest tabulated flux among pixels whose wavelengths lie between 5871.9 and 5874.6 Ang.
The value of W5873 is 19.45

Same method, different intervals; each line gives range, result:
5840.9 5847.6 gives 18.6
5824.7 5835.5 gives 20.69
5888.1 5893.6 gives 17.29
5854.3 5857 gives 19.06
